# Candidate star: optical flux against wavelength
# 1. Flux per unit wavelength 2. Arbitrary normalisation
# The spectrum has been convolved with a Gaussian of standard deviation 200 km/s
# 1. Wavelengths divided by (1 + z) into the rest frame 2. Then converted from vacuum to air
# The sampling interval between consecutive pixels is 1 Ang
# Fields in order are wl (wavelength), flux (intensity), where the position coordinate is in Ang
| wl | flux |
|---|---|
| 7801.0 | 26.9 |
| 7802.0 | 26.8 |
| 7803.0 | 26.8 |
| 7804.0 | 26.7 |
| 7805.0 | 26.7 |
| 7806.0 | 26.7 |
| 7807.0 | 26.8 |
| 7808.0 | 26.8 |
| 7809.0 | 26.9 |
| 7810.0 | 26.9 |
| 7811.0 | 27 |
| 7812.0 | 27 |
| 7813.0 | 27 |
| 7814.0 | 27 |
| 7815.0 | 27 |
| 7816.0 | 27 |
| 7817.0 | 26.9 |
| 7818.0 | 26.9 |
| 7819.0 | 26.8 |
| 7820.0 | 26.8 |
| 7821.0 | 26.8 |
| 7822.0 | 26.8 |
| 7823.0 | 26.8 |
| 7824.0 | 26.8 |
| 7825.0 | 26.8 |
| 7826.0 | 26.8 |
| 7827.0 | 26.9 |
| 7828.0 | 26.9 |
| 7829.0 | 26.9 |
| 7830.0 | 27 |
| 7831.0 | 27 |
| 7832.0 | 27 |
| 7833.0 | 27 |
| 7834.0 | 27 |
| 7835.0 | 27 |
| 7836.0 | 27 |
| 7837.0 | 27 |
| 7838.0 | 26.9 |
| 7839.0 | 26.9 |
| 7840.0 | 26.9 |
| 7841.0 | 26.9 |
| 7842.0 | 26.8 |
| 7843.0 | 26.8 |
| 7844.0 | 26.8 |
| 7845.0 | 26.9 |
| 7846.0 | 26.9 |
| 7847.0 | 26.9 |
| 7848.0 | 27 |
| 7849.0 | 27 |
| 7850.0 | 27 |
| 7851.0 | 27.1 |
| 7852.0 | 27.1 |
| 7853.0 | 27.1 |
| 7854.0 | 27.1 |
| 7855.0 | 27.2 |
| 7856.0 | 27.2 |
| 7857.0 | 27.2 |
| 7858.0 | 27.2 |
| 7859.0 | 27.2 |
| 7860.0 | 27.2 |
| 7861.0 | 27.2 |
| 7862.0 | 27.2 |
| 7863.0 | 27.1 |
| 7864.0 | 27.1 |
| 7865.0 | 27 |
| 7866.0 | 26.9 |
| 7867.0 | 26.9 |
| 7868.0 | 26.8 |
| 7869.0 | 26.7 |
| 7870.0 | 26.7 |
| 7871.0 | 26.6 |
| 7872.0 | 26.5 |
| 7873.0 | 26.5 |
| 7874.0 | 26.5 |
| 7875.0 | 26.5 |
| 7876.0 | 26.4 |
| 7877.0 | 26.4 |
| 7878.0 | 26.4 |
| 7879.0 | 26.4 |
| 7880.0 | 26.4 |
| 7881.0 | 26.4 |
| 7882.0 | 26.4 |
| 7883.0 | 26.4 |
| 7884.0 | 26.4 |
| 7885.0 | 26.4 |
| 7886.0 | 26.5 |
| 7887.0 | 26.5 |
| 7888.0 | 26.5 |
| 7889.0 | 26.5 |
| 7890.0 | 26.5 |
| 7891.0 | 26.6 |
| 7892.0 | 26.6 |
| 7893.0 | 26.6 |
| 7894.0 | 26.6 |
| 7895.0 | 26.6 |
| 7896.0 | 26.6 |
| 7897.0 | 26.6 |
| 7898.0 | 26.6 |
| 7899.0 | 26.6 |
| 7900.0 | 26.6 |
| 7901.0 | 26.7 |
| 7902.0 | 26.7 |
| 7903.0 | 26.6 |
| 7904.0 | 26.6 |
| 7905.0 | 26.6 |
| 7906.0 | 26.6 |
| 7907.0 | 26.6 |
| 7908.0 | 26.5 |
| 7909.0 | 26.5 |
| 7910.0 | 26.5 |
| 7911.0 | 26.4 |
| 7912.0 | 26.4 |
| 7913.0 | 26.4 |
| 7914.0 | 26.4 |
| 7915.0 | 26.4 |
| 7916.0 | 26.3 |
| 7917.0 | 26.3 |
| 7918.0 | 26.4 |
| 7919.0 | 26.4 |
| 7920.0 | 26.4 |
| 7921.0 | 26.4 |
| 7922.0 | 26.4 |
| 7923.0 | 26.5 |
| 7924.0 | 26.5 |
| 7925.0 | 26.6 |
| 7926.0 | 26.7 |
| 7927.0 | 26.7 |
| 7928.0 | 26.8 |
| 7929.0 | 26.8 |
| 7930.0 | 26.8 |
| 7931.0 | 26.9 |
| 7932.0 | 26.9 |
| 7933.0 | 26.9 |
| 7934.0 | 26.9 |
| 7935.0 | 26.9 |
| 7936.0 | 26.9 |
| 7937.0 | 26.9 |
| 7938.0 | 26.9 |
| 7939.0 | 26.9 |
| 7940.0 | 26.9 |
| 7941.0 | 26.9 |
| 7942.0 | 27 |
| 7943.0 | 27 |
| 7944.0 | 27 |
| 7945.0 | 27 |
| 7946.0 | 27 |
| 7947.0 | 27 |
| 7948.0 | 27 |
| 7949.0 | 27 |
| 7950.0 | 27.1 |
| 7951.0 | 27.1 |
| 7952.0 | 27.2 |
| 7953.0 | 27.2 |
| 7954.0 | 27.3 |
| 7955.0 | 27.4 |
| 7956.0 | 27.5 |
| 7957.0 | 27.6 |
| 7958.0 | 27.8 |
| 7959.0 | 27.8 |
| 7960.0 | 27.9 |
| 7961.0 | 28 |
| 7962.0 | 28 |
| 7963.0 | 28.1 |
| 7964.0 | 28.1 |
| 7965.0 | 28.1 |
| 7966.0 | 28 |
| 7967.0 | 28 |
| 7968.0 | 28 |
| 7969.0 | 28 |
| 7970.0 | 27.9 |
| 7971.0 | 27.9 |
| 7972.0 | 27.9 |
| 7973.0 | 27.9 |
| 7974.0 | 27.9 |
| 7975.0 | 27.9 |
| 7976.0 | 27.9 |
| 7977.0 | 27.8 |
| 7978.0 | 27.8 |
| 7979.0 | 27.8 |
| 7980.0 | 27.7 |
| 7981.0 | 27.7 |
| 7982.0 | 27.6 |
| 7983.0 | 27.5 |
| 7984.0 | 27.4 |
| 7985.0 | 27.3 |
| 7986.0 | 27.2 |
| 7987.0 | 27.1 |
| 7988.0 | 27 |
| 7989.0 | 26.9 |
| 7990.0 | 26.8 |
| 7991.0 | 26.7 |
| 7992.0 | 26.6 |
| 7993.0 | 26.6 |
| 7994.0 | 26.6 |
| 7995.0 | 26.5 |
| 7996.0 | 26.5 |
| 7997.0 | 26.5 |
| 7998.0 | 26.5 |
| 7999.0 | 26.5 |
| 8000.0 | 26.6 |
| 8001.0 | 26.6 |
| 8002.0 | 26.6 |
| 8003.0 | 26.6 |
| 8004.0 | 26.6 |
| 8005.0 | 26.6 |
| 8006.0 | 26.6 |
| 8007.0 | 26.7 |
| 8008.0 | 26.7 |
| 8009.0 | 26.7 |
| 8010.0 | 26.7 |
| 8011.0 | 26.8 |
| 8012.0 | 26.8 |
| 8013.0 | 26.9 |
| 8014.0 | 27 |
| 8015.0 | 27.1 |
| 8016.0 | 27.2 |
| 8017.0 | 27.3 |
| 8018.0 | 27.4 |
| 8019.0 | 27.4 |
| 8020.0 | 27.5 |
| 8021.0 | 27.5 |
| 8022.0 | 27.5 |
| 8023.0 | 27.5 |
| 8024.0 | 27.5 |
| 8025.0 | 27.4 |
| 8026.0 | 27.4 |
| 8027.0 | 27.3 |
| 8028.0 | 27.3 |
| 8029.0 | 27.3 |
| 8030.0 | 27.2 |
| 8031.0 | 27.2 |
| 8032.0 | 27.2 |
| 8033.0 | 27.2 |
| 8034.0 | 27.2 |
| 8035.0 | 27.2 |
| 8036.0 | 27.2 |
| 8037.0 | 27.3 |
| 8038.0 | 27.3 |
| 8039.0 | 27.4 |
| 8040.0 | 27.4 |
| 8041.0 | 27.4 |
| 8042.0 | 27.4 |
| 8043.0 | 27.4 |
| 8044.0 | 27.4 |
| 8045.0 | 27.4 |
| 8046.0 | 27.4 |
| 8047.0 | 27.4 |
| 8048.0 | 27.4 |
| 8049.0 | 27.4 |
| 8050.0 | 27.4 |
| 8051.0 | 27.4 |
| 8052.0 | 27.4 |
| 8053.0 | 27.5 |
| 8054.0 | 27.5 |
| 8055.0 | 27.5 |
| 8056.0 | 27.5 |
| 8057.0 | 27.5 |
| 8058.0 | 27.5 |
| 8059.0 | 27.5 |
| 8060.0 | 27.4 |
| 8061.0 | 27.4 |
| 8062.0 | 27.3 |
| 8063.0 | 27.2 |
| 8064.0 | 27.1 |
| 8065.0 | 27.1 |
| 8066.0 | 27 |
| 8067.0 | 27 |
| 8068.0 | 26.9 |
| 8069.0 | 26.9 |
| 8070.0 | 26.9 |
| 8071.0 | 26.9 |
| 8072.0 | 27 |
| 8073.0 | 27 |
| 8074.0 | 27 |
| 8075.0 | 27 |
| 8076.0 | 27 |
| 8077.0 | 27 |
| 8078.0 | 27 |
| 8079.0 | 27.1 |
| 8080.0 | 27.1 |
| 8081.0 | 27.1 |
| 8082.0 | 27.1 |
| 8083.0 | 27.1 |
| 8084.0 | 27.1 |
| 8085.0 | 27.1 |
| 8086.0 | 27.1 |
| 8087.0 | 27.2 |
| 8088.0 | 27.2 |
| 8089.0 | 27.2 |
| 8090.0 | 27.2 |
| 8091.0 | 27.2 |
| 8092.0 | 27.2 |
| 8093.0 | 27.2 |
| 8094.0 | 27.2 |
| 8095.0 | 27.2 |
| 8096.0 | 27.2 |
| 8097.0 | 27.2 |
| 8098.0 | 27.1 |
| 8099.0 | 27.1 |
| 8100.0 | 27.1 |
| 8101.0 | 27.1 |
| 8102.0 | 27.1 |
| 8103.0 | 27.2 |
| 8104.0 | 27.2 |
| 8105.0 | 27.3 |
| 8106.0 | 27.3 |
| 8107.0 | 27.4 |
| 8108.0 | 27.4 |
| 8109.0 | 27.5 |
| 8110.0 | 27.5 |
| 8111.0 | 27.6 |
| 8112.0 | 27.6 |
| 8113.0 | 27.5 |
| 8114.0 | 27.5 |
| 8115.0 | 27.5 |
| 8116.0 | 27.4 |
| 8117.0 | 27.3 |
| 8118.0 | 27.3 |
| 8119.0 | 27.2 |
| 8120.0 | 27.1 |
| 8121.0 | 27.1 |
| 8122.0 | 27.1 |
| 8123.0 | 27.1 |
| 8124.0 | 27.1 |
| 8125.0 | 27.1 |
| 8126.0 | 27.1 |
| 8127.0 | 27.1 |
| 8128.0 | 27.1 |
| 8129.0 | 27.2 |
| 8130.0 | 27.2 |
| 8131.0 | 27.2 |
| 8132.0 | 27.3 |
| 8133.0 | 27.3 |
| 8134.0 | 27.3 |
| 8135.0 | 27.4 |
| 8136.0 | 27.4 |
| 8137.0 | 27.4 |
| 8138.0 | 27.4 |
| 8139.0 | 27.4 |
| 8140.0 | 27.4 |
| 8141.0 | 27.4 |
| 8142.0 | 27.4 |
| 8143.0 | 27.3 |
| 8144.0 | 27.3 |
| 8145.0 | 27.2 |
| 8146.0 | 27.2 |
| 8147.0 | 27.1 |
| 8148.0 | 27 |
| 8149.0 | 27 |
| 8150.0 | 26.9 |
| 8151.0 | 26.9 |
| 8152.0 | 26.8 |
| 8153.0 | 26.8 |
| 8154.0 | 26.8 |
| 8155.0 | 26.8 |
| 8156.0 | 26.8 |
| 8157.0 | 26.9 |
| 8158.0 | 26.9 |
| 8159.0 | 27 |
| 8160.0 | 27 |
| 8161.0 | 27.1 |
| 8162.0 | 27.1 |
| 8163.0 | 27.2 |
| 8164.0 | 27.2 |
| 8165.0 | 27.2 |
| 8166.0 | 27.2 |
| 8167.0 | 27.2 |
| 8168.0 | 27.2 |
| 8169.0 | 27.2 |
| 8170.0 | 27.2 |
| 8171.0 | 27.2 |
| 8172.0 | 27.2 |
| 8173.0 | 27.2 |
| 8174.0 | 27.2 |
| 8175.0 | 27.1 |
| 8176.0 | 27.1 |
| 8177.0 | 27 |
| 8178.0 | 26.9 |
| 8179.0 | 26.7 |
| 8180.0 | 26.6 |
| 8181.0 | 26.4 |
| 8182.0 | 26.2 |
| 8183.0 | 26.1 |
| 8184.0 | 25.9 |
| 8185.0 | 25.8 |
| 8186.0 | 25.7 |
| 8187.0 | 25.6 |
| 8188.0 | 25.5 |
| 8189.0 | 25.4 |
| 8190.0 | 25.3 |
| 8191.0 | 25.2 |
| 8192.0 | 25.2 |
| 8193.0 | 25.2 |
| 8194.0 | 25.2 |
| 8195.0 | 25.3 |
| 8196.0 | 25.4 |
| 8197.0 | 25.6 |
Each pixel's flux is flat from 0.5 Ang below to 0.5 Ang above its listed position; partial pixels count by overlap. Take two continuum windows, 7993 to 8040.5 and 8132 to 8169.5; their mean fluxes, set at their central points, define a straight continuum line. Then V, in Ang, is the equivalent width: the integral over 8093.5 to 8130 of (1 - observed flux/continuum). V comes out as -0.2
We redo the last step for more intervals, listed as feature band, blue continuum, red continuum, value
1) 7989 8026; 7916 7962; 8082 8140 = 0.27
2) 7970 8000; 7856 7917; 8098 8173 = -0.43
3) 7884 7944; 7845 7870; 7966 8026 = 1.06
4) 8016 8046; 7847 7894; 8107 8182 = -0.39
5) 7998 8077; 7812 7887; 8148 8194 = -1.33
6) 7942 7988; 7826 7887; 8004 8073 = -0.86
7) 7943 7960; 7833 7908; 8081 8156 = -0.22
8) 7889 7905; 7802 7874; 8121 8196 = 0.18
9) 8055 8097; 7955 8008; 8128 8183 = 0.08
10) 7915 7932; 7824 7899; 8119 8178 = 0.20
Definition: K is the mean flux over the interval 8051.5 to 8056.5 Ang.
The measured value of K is 27.5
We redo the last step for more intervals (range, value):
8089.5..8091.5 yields 27.2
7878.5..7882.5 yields 26.4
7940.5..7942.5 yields 26.9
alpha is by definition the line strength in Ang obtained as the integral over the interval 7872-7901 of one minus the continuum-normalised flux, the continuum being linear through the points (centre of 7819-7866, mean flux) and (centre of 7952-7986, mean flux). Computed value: 0.8 Ang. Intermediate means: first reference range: 27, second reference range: 27.8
